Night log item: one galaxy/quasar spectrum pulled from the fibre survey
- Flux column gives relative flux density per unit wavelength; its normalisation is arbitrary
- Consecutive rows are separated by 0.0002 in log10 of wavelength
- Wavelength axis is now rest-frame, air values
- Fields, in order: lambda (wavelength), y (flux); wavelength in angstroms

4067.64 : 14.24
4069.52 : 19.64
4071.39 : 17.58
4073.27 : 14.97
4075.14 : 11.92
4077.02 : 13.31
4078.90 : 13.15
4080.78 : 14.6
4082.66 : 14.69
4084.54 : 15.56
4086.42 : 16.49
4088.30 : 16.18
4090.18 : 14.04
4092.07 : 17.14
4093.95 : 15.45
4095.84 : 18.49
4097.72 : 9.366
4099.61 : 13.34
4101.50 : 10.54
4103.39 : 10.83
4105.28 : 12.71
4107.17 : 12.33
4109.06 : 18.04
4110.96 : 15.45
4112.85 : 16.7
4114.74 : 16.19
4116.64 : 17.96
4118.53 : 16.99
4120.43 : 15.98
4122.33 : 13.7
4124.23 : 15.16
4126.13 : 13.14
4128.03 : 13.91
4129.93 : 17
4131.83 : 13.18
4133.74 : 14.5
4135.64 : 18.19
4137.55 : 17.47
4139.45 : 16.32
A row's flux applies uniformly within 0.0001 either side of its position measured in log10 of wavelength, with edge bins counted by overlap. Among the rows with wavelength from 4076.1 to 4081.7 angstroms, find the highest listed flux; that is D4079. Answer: 14.6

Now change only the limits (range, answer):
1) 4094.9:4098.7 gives 18.49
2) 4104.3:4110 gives 18.04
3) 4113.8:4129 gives 17.96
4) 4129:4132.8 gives 17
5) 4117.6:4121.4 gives 16.99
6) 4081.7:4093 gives 17.14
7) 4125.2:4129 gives 13.91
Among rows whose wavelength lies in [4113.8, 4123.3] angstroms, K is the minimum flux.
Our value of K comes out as 13.7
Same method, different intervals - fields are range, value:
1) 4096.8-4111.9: 9.366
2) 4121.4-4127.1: 13.14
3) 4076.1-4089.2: 13.15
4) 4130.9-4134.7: 13.18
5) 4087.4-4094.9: 14.04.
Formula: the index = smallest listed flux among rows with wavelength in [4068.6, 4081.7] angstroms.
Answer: 11.92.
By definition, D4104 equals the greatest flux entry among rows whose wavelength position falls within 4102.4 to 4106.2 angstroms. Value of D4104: 12.71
